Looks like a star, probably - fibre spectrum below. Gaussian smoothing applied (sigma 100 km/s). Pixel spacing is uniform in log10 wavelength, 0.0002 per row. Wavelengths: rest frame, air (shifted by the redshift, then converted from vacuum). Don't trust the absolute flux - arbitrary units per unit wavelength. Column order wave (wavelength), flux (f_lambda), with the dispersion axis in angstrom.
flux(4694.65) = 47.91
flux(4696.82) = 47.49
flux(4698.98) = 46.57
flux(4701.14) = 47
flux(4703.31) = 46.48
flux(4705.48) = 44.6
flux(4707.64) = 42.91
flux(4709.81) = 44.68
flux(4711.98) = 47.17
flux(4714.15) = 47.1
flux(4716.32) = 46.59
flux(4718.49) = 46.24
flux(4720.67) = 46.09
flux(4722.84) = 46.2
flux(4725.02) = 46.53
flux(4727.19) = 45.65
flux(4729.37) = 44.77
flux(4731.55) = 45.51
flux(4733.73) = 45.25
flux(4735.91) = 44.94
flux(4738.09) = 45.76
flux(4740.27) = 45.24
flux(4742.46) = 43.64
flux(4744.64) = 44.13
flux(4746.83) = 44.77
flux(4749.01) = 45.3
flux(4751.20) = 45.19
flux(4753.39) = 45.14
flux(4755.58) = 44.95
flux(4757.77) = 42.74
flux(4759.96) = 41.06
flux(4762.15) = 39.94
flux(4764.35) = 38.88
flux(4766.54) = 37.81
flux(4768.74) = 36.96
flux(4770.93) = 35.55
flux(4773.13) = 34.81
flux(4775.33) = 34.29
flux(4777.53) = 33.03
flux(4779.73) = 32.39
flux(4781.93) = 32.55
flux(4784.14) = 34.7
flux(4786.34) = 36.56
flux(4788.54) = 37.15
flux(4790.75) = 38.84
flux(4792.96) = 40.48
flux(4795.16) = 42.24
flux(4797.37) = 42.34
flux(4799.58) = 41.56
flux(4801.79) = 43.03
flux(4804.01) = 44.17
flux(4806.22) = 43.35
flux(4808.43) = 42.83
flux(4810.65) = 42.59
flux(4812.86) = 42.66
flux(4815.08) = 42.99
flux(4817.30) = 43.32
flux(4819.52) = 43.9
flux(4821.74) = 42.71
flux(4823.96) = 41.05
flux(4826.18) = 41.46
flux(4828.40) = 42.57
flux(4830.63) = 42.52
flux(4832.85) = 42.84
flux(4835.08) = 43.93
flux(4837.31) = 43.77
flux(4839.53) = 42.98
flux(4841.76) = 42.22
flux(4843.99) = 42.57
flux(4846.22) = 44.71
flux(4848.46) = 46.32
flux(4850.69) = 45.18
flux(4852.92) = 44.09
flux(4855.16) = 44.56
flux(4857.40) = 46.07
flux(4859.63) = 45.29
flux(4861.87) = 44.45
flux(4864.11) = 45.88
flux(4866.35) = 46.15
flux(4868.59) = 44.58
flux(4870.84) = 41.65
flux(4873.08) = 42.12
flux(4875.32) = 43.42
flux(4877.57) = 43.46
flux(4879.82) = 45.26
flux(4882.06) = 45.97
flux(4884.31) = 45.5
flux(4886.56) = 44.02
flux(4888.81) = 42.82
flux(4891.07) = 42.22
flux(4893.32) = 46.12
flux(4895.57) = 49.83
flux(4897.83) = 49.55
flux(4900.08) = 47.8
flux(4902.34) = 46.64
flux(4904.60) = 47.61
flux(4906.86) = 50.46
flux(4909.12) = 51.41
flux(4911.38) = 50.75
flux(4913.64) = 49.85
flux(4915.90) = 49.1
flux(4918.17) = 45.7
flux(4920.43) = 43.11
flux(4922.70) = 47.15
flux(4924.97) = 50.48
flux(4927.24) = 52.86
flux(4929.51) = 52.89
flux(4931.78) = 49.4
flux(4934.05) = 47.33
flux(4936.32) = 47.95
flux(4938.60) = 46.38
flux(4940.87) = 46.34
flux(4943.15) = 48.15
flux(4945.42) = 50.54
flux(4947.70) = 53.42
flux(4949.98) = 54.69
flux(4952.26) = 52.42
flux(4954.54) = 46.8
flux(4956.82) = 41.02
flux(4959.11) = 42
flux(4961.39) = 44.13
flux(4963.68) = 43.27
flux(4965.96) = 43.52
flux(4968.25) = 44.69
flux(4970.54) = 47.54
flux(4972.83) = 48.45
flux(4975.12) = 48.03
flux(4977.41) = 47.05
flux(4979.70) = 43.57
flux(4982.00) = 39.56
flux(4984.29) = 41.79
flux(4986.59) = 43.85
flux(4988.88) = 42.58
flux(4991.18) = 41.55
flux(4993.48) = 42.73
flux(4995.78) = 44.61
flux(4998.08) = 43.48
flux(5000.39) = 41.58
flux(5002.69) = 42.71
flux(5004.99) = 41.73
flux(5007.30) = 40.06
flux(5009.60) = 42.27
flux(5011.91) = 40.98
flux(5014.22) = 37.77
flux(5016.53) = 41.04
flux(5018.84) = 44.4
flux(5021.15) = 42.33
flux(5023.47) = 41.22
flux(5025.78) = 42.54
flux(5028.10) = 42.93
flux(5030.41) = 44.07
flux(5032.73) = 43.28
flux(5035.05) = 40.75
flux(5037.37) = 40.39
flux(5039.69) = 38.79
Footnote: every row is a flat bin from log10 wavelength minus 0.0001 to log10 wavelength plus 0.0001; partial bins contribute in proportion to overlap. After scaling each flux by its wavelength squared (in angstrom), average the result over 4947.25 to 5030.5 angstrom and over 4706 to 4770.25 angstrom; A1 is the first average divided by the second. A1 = 1.10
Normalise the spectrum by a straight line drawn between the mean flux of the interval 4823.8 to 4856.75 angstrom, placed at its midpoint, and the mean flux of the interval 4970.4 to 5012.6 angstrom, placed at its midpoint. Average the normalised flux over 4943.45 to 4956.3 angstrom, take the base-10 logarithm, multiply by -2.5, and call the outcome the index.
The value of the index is -0.17 mag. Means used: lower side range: 43.5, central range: 50.9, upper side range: 43.3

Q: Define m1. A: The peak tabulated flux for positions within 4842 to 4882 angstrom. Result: 46.32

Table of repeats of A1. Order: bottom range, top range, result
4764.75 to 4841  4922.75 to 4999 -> 1.23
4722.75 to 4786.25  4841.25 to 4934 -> 1.19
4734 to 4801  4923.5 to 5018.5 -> 1.23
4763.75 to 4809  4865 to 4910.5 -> 1.25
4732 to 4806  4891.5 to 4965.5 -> 1.27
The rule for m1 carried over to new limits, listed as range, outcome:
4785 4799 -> 42.34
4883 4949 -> 53.42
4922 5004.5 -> 54.69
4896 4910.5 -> 51.41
